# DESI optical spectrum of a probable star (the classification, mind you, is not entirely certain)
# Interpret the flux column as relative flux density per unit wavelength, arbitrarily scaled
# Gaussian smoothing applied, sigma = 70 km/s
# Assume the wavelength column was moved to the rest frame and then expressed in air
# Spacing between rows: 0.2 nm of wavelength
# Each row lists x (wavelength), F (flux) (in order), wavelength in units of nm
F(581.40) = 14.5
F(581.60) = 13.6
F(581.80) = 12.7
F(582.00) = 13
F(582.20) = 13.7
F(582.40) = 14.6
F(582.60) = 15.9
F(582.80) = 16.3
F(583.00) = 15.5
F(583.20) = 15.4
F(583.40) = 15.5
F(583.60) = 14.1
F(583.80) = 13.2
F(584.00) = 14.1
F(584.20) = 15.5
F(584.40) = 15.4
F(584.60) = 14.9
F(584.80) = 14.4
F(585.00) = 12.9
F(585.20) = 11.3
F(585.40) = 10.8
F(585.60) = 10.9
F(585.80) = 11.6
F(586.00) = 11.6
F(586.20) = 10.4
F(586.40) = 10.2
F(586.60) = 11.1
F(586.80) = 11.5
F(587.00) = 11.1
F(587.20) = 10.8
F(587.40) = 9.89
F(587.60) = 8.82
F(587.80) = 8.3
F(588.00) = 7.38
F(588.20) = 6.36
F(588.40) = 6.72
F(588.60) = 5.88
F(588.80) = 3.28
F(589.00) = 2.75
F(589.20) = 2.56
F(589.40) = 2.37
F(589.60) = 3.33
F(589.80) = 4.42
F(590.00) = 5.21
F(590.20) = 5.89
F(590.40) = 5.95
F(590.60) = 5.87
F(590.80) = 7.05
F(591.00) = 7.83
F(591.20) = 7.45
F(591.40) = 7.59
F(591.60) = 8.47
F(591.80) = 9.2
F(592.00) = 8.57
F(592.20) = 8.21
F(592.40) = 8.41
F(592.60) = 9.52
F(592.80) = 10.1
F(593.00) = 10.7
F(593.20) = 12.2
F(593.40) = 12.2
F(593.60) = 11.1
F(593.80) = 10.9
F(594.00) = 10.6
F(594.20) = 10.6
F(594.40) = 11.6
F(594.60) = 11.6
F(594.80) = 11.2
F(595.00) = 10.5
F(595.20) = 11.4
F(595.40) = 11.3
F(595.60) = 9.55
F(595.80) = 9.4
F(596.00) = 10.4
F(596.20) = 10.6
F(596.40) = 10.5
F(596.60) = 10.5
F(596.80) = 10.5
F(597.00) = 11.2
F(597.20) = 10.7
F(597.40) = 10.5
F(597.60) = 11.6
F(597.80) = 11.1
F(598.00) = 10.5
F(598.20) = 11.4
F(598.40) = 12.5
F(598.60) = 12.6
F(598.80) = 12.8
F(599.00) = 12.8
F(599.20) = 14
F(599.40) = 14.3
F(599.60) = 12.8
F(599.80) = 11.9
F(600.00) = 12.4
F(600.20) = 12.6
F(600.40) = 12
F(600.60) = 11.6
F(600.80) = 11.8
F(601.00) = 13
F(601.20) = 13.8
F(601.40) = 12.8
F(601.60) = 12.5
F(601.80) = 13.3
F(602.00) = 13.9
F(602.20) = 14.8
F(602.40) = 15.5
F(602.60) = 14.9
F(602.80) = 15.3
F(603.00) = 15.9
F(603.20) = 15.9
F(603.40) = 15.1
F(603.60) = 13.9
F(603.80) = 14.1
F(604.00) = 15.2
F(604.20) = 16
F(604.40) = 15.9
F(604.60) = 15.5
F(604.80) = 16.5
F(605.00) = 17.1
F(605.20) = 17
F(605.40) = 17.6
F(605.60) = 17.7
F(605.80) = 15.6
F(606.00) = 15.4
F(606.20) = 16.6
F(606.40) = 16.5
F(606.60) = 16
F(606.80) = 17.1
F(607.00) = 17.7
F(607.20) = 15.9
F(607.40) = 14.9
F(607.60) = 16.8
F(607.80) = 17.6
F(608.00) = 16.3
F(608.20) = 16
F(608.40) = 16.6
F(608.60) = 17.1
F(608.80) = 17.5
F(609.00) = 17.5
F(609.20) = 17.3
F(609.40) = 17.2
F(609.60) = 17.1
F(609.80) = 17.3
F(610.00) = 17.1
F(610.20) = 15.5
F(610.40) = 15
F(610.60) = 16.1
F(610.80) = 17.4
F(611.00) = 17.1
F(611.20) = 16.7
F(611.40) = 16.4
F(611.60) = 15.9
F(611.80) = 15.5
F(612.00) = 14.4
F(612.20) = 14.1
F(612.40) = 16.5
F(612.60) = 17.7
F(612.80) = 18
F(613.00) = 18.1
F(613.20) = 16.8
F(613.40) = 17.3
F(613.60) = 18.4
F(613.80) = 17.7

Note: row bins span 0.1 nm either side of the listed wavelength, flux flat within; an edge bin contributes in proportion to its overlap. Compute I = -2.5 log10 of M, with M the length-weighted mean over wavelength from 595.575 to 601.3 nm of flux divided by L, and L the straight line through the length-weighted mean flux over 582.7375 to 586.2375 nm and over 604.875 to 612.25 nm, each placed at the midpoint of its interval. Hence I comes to 0.29 mag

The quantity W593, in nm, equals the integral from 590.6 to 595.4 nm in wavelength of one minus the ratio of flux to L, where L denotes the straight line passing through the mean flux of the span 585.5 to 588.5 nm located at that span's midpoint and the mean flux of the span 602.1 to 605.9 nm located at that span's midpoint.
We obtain 0.85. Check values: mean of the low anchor 9.78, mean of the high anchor 15.8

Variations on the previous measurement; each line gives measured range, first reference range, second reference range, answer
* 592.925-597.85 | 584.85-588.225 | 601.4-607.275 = 0.79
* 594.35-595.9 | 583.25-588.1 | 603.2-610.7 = 0.35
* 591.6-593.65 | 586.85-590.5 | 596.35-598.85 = -0.35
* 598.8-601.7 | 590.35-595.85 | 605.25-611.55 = 0.04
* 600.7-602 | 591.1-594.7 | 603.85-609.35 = 0.10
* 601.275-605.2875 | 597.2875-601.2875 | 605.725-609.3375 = -0.18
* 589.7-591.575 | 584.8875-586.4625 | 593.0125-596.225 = 0.78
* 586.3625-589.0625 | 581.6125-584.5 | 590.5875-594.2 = 0.88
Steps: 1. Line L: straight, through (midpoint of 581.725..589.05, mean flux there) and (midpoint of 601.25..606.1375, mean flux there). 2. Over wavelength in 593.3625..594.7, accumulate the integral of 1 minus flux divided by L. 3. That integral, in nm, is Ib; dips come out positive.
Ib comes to 0.22 nm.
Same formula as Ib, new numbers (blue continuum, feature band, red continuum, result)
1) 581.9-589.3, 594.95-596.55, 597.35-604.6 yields 0.28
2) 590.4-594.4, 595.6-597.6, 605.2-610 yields 0.15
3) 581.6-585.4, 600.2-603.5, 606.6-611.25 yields 0.45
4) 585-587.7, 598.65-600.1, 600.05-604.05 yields 0.04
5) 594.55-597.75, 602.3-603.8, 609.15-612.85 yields -0.20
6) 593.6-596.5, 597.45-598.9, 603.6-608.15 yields 0.07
